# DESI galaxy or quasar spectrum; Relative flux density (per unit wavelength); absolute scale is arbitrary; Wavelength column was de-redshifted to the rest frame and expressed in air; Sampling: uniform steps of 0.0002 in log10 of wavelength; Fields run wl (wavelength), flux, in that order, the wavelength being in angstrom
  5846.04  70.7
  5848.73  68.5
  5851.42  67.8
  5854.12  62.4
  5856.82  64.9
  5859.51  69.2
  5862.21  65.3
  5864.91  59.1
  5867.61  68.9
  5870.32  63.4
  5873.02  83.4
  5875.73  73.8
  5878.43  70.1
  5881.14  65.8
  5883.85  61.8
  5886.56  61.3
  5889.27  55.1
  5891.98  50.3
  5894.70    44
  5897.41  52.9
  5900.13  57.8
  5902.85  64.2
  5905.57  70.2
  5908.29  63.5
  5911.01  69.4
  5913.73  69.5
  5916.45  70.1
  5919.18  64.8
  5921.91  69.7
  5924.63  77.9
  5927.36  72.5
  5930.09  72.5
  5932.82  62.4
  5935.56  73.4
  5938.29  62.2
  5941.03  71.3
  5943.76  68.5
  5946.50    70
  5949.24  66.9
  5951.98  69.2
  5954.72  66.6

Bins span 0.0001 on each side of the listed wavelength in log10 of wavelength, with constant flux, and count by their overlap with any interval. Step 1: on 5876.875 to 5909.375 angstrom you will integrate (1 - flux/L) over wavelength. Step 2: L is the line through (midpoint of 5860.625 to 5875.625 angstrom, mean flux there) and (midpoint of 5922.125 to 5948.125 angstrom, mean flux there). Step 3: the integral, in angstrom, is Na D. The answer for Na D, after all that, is 4.36 angstrom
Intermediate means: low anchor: 68.5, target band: 59.8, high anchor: 70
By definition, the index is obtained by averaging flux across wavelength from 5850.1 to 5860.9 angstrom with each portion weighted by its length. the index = 66.1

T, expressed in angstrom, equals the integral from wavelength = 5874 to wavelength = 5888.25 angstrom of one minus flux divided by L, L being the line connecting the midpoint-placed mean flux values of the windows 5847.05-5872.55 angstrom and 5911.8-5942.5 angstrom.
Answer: 0.1 angstrom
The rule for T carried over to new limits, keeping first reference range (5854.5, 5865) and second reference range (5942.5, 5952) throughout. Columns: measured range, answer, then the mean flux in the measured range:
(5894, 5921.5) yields 1.5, 63.3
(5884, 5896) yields 2.3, 53.6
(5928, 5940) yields 0.0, 68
